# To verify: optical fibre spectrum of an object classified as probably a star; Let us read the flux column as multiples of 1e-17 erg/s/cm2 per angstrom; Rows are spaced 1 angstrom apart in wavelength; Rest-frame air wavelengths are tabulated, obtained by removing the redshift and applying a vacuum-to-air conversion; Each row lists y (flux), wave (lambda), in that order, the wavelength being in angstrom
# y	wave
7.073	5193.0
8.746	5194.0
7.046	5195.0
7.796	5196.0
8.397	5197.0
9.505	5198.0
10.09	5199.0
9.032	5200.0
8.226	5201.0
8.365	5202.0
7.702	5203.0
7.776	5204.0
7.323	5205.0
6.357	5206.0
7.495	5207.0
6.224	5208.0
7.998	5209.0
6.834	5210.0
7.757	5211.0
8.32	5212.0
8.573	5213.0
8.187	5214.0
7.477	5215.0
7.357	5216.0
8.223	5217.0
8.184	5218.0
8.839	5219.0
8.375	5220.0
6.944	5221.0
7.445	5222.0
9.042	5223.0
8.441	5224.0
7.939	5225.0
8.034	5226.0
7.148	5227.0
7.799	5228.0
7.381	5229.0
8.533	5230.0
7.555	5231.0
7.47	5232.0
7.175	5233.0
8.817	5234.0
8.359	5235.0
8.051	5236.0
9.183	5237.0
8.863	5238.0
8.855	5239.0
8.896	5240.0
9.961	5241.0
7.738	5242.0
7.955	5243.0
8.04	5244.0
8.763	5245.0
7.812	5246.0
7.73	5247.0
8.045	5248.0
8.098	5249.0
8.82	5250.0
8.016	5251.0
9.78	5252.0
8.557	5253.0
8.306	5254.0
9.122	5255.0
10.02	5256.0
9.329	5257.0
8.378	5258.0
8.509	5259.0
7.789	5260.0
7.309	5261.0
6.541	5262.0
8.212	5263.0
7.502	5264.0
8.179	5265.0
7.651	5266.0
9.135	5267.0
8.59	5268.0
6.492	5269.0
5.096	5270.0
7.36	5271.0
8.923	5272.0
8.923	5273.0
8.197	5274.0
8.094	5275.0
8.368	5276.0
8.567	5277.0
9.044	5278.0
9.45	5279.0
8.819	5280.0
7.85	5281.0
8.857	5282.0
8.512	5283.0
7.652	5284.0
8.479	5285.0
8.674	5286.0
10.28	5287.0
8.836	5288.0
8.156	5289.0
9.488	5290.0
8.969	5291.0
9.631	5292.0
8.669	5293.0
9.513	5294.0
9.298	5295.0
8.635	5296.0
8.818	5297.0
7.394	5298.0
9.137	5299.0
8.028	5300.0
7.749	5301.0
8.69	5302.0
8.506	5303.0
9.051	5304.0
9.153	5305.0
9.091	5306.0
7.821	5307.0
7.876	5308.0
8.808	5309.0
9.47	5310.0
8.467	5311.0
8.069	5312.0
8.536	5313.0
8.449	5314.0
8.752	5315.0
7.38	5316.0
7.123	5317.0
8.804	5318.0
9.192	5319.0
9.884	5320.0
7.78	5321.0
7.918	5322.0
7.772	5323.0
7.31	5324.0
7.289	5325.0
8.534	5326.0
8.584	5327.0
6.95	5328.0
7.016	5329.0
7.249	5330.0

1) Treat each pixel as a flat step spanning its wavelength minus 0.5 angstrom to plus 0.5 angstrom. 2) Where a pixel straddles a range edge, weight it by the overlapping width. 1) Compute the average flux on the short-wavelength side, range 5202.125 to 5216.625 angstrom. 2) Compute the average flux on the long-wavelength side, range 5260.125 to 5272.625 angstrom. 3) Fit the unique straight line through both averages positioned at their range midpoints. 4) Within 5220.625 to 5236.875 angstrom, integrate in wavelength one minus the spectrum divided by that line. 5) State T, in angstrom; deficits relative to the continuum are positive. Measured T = -0.8 angstrom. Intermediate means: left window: 7.55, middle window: 7.92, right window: 7.6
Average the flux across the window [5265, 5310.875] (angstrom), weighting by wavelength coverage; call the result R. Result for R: 8.52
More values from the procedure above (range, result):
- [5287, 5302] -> 8.79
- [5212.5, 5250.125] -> 8.15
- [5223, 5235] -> 7.92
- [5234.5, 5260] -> 8.59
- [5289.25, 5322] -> 8.62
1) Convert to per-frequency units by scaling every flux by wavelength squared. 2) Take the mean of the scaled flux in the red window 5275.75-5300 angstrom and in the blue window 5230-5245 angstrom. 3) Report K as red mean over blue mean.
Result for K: 1.07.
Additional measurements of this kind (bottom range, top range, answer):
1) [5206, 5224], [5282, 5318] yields 1.14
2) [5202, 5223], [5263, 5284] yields 1.08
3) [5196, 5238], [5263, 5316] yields 1.09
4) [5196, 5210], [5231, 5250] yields 1.06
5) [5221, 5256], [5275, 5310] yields 1.07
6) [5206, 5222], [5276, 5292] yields 1.17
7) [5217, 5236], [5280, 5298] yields 1.13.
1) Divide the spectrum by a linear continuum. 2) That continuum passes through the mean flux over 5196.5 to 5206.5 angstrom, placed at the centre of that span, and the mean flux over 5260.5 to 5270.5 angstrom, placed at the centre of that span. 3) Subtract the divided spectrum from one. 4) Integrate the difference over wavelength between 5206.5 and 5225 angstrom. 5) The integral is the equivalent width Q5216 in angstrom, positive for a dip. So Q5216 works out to 0.50 angstrom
